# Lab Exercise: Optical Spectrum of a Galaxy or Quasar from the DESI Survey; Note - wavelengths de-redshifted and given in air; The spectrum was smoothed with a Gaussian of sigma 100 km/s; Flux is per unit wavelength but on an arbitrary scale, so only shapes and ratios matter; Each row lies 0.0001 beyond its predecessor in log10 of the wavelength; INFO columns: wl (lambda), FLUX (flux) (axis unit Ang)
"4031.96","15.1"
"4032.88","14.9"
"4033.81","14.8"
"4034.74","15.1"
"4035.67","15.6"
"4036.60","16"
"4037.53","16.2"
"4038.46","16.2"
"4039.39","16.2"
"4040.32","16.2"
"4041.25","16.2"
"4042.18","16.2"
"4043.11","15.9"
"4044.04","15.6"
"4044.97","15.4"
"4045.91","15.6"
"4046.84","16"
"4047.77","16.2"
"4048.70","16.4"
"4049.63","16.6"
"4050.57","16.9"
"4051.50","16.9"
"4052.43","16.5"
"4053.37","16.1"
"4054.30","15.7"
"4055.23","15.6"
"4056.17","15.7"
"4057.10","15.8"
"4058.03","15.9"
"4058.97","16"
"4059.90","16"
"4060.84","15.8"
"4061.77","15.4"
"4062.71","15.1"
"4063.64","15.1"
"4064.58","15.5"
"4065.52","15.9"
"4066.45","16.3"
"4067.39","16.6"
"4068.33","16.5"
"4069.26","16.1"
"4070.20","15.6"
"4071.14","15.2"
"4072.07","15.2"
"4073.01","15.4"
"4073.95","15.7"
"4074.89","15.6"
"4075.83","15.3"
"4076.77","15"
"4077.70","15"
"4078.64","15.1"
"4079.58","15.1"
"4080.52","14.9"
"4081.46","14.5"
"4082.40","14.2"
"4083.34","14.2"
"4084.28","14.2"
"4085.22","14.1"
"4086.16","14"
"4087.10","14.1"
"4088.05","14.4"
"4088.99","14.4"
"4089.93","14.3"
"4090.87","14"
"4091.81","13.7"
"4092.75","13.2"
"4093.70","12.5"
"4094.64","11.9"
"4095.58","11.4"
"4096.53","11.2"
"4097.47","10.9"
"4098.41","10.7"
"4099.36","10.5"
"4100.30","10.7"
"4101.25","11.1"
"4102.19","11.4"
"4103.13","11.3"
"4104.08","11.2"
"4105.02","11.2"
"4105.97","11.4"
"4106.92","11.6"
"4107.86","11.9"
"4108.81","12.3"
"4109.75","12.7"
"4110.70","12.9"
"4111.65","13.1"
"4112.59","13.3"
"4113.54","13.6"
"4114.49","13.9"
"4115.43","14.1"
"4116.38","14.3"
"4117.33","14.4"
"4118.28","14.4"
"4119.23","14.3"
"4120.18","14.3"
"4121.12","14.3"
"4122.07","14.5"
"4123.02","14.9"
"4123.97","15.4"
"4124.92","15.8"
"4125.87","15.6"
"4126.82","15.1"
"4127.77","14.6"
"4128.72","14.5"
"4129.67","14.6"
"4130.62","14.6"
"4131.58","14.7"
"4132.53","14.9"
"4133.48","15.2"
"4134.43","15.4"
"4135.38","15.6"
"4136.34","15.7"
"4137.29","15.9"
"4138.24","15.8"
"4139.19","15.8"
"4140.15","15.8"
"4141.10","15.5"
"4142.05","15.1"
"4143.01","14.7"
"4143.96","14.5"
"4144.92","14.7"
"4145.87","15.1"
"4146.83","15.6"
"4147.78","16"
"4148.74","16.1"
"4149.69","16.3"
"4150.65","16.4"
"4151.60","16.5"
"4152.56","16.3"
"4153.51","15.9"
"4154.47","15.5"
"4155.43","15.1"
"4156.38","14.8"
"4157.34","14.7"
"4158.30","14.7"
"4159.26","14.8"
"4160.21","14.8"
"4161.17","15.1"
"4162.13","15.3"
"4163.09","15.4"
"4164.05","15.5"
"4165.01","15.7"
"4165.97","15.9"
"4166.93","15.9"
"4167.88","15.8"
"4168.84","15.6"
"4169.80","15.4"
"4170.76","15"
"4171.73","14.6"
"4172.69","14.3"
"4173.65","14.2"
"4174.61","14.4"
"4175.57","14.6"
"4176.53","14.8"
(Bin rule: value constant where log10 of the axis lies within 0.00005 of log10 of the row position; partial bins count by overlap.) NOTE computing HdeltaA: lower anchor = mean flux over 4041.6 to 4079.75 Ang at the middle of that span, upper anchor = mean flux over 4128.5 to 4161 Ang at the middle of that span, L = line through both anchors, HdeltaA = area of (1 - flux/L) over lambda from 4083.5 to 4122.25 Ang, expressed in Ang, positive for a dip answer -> 6.72 Ang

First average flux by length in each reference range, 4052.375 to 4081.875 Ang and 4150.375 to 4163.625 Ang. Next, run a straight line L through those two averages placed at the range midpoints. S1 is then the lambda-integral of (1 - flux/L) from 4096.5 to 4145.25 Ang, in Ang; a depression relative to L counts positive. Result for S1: 5.2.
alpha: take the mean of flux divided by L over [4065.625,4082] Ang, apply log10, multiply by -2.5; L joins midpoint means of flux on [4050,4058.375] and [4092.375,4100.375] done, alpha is -0.11 mag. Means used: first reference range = 16.1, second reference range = 11.5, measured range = 15.5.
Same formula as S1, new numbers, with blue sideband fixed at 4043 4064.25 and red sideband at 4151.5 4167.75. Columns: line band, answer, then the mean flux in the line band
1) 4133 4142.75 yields -0.04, 15.6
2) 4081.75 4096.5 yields 2.03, 13.6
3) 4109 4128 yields 1.65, 14.2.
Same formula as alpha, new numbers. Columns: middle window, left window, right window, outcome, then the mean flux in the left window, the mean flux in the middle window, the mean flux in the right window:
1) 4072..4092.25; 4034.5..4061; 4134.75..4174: 0.08 mag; 16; 14.6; 15.4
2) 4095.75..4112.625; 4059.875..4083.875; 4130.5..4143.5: 0.31 mag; 15.4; 11.6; 15.4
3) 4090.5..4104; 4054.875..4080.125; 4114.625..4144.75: 0.29 mag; 15.6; 11.7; 15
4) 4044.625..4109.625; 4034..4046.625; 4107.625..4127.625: 0.05 mag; 15.8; 14.3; 14.1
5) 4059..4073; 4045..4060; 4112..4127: 0.00 mag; 16.1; 15.7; 14.5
